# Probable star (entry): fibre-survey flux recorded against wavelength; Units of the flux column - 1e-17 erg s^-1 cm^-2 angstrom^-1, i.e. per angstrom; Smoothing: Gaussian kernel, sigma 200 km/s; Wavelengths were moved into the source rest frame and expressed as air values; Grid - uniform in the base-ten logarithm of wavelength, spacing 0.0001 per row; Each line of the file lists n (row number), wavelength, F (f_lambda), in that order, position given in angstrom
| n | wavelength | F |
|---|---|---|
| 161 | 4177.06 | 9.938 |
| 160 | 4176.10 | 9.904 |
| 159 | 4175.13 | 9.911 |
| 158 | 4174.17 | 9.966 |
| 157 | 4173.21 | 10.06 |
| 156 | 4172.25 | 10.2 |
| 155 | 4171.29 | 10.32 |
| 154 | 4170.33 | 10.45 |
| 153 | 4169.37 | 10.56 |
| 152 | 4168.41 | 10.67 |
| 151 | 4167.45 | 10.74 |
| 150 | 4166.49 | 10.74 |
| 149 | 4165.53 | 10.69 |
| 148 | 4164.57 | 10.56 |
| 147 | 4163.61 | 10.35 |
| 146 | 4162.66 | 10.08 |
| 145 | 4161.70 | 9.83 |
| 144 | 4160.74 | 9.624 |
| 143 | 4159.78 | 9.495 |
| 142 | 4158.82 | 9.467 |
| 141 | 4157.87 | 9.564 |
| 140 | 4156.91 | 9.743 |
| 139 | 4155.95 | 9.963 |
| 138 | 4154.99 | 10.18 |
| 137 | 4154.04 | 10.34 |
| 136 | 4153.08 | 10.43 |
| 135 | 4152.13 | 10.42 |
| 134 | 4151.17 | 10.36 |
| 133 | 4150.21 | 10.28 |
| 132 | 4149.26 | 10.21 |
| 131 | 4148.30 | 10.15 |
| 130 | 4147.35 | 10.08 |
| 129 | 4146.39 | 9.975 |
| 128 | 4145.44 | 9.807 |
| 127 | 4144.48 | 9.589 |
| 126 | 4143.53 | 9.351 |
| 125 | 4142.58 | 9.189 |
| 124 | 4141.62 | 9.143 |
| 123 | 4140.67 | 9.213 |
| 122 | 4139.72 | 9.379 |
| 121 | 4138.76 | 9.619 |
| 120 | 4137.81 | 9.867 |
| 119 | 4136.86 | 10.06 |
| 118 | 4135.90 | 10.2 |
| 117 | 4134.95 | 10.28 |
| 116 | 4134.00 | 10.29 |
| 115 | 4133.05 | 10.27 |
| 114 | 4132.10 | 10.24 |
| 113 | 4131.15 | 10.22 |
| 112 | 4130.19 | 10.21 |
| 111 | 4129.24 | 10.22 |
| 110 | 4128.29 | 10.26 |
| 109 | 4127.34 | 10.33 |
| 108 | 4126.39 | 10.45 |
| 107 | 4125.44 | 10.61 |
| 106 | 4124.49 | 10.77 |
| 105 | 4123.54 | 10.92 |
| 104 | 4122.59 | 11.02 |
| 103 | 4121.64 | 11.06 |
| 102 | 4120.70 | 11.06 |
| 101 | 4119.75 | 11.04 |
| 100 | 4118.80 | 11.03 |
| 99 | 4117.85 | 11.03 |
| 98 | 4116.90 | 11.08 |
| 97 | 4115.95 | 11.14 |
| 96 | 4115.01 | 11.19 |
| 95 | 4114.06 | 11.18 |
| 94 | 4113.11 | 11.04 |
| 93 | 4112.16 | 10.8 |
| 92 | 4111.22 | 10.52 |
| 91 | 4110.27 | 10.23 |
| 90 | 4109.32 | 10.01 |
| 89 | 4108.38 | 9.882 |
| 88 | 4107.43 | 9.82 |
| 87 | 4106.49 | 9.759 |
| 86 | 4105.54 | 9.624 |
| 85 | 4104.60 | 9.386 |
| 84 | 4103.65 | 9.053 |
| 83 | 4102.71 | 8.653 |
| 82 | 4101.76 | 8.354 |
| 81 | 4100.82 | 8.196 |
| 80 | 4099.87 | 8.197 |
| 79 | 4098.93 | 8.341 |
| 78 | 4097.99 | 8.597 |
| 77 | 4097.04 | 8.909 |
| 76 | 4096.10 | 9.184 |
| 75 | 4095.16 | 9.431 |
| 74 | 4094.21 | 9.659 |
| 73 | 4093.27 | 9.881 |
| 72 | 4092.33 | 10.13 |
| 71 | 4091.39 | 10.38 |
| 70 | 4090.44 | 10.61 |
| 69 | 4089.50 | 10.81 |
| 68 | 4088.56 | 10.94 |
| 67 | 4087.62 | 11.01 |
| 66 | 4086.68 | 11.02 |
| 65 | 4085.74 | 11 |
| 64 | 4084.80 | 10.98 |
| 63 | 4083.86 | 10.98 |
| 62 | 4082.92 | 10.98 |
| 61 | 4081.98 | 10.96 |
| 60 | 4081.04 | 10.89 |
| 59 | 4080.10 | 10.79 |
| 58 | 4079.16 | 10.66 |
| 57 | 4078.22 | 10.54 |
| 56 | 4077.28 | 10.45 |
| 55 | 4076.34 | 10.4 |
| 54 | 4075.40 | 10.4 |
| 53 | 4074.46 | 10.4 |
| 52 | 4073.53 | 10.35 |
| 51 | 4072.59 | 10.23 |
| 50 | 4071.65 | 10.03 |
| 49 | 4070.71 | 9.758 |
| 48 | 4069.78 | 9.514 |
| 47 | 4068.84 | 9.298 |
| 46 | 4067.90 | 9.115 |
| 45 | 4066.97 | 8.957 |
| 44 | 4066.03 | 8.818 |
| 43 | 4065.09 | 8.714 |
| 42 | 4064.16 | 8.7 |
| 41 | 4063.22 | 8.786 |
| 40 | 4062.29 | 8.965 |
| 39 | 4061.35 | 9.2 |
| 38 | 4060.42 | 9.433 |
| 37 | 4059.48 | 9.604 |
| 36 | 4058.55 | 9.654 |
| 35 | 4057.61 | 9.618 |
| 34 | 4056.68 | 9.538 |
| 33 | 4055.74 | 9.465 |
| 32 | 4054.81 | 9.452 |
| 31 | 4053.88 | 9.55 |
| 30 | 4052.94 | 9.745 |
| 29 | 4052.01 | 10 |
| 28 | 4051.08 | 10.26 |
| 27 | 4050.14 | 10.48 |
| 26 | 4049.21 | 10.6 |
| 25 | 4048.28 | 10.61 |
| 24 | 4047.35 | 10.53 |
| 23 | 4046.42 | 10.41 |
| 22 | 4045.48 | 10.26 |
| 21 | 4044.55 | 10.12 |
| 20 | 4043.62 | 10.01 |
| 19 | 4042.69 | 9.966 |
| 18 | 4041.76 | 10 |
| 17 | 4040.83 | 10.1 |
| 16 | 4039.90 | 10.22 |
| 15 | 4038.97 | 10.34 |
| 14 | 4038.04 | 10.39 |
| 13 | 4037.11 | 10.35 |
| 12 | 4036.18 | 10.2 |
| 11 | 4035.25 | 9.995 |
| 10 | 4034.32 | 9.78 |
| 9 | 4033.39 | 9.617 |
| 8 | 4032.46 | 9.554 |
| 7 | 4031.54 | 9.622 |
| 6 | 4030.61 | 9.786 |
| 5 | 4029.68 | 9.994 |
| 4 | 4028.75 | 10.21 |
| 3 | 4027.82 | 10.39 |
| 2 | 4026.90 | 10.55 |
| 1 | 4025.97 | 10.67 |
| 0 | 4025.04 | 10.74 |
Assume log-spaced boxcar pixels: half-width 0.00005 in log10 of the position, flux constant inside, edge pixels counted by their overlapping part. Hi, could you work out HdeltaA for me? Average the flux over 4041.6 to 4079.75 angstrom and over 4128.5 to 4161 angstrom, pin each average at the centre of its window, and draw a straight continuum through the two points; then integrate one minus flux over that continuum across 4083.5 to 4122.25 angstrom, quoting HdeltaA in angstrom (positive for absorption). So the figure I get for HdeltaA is -1.0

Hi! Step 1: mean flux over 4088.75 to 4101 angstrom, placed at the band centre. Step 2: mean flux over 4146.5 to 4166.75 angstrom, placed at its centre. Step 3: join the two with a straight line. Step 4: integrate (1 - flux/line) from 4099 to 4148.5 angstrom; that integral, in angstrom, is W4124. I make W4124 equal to -1.6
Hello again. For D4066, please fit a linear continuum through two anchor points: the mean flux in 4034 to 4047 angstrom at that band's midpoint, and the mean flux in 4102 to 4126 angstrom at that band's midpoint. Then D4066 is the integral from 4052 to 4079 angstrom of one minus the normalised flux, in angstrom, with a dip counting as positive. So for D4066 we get 1.70 angstrom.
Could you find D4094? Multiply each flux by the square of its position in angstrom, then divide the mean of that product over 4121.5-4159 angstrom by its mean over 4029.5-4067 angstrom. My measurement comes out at 1.08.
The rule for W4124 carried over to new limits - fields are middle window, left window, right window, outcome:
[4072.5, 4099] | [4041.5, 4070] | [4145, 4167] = -1.5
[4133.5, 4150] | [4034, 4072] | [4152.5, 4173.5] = 0.5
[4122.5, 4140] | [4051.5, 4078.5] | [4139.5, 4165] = -0.8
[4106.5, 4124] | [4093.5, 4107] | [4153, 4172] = -2.8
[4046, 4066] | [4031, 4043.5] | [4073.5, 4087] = 1.3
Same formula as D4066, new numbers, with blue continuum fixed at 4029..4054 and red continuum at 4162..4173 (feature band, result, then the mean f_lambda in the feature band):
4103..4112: 0.4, 9.83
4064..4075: 0.7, 9.52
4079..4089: -0.7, 10.9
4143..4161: 0.8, 9.95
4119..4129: -0.4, 10.8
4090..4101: 1.0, 9.31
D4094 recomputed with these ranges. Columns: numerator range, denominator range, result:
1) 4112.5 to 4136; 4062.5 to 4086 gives 1.09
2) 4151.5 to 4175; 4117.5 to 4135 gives 0.98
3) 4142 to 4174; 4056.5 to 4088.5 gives 1.05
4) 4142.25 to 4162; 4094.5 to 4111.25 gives 1.10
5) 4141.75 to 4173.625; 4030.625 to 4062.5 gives 1.07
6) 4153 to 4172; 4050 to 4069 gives 1.14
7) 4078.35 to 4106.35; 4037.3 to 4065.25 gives 1.03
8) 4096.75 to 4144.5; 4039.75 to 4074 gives 1.06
